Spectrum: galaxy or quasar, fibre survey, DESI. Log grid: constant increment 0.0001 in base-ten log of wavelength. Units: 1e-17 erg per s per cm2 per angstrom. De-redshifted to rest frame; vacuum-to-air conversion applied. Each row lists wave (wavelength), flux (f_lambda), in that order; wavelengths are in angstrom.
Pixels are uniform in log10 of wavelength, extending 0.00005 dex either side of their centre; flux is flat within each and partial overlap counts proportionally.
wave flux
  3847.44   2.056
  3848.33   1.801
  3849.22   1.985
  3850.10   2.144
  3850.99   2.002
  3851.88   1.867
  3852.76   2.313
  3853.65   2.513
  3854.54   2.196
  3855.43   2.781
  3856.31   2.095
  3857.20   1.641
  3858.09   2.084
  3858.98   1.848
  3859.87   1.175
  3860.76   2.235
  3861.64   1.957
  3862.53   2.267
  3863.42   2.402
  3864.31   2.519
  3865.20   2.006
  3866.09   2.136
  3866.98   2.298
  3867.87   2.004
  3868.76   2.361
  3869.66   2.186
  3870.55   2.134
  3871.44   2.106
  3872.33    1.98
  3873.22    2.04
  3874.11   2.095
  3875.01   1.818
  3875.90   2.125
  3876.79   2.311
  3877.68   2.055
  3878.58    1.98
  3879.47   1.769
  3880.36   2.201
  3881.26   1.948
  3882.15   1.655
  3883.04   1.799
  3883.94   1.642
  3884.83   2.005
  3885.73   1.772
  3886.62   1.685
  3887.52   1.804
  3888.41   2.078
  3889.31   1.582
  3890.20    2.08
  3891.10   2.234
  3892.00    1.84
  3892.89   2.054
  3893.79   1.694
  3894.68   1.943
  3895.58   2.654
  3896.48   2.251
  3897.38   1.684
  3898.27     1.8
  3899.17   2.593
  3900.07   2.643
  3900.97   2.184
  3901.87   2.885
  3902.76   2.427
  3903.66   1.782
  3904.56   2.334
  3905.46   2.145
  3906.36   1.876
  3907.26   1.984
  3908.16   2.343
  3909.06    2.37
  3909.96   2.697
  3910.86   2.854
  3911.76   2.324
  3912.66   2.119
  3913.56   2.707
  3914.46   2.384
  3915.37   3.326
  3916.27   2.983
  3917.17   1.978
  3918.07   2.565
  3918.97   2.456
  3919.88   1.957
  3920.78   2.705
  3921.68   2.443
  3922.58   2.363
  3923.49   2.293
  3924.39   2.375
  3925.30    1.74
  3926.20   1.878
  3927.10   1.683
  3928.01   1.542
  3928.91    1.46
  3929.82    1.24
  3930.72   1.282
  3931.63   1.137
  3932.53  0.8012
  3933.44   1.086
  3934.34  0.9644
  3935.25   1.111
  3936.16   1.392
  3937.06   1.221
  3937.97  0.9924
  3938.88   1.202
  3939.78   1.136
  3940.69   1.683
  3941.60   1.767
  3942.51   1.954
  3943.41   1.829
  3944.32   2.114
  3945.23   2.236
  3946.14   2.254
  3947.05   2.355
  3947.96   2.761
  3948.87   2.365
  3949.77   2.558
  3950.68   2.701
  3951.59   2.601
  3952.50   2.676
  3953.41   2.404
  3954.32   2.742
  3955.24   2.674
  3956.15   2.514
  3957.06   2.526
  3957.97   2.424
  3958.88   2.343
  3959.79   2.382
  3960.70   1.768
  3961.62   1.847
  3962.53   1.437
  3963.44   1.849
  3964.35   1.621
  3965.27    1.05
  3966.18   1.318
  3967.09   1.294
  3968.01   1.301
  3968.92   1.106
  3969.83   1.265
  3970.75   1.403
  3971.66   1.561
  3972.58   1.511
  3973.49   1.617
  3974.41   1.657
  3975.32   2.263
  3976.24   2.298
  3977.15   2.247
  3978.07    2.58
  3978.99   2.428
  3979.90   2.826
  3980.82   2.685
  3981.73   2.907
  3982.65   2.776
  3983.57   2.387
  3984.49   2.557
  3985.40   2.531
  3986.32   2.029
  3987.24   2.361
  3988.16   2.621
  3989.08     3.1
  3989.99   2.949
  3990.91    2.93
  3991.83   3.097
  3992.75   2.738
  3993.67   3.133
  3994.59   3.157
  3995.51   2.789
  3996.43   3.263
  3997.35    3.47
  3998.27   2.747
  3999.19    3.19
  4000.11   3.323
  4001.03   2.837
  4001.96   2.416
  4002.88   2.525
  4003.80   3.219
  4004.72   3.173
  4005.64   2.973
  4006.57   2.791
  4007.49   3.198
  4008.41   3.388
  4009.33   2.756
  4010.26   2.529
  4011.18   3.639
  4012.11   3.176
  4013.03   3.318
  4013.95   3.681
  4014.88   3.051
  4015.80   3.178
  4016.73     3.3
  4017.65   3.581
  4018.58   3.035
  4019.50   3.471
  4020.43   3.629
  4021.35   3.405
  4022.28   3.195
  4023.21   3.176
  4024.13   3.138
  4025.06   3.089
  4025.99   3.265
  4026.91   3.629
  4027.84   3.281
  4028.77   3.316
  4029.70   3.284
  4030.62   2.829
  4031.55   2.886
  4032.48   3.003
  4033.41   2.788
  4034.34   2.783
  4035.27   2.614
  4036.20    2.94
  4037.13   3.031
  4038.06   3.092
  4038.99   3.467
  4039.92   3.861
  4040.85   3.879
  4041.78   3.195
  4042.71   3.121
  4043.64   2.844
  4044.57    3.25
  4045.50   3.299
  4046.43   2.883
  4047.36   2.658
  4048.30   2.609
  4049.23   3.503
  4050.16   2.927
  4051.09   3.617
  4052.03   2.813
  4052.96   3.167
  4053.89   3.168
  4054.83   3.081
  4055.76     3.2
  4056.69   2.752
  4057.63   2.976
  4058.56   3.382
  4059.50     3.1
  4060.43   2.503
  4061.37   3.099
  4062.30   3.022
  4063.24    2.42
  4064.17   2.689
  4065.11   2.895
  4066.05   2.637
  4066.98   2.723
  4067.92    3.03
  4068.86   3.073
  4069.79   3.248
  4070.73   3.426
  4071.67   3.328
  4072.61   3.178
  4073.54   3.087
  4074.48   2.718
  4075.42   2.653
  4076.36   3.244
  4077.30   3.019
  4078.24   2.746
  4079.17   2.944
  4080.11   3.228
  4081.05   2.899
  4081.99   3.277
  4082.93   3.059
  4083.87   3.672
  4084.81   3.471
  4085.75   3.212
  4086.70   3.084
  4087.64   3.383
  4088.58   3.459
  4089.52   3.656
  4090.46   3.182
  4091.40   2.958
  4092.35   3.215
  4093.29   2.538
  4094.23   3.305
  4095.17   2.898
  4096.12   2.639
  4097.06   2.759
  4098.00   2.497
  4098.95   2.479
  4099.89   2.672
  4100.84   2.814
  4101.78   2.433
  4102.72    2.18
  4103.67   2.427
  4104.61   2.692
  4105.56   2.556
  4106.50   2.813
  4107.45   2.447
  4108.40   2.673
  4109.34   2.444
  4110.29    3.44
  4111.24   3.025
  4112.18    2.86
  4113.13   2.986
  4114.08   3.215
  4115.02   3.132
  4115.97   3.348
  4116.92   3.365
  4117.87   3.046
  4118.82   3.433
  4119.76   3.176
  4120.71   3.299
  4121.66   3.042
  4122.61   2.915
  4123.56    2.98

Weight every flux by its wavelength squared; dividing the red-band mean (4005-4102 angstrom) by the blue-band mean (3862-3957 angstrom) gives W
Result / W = 1.6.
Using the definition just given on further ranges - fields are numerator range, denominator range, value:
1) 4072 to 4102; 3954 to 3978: 1.73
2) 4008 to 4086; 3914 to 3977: 1.72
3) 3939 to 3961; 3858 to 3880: 1.14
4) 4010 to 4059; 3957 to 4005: 1.38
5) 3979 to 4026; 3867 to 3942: 1.59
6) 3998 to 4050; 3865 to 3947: 1.67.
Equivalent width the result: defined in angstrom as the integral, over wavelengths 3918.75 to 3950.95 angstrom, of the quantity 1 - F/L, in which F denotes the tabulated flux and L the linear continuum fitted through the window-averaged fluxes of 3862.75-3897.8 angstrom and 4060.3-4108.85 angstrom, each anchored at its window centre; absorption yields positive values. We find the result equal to 6.7 angstrom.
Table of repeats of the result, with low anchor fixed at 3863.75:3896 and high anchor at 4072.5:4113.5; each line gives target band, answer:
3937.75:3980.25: 6.5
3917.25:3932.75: 2.2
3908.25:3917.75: -1.8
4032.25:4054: -3.1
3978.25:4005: -3.6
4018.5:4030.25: -3.0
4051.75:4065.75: -0.8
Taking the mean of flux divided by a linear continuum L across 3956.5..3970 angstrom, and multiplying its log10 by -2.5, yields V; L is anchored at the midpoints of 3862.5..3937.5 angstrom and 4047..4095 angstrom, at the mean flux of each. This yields 0.37 mag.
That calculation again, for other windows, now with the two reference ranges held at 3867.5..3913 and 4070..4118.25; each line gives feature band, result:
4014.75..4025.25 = -0.23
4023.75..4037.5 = -0.13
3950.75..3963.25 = 0.02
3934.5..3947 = 0.39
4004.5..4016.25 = -0.20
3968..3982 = 0.23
